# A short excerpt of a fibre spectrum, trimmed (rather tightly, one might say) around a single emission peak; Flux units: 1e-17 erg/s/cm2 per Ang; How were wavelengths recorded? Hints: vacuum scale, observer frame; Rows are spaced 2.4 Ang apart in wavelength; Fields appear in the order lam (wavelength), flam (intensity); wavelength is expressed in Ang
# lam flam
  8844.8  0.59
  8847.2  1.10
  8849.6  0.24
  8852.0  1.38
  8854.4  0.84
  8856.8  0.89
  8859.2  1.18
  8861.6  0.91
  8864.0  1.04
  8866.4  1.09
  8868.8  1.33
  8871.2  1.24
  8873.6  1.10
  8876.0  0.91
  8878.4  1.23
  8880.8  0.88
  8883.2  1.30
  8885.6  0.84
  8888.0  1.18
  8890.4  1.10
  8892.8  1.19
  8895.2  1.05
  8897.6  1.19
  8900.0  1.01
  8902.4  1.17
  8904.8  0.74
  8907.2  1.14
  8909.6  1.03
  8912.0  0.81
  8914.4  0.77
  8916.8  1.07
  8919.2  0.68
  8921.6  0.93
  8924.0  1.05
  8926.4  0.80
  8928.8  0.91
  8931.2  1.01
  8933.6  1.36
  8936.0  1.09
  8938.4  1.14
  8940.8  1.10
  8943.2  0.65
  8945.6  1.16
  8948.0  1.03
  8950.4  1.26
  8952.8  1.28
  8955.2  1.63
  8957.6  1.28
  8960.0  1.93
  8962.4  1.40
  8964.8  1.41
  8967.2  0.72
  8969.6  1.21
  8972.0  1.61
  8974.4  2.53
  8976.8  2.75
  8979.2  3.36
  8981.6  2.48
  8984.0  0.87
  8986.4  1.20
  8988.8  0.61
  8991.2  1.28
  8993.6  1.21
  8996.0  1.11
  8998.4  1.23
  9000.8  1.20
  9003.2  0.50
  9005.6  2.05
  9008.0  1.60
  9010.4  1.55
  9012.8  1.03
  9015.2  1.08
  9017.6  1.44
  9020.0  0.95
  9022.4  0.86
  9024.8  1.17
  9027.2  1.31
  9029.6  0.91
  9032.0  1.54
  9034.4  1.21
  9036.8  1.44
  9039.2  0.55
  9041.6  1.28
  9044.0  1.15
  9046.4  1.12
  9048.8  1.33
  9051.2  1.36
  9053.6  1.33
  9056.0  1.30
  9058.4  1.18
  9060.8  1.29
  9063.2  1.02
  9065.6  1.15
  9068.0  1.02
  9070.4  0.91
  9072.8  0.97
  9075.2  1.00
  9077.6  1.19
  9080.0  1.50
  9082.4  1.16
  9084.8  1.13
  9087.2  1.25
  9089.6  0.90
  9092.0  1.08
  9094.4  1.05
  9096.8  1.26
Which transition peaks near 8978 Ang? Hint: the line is H-alpha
